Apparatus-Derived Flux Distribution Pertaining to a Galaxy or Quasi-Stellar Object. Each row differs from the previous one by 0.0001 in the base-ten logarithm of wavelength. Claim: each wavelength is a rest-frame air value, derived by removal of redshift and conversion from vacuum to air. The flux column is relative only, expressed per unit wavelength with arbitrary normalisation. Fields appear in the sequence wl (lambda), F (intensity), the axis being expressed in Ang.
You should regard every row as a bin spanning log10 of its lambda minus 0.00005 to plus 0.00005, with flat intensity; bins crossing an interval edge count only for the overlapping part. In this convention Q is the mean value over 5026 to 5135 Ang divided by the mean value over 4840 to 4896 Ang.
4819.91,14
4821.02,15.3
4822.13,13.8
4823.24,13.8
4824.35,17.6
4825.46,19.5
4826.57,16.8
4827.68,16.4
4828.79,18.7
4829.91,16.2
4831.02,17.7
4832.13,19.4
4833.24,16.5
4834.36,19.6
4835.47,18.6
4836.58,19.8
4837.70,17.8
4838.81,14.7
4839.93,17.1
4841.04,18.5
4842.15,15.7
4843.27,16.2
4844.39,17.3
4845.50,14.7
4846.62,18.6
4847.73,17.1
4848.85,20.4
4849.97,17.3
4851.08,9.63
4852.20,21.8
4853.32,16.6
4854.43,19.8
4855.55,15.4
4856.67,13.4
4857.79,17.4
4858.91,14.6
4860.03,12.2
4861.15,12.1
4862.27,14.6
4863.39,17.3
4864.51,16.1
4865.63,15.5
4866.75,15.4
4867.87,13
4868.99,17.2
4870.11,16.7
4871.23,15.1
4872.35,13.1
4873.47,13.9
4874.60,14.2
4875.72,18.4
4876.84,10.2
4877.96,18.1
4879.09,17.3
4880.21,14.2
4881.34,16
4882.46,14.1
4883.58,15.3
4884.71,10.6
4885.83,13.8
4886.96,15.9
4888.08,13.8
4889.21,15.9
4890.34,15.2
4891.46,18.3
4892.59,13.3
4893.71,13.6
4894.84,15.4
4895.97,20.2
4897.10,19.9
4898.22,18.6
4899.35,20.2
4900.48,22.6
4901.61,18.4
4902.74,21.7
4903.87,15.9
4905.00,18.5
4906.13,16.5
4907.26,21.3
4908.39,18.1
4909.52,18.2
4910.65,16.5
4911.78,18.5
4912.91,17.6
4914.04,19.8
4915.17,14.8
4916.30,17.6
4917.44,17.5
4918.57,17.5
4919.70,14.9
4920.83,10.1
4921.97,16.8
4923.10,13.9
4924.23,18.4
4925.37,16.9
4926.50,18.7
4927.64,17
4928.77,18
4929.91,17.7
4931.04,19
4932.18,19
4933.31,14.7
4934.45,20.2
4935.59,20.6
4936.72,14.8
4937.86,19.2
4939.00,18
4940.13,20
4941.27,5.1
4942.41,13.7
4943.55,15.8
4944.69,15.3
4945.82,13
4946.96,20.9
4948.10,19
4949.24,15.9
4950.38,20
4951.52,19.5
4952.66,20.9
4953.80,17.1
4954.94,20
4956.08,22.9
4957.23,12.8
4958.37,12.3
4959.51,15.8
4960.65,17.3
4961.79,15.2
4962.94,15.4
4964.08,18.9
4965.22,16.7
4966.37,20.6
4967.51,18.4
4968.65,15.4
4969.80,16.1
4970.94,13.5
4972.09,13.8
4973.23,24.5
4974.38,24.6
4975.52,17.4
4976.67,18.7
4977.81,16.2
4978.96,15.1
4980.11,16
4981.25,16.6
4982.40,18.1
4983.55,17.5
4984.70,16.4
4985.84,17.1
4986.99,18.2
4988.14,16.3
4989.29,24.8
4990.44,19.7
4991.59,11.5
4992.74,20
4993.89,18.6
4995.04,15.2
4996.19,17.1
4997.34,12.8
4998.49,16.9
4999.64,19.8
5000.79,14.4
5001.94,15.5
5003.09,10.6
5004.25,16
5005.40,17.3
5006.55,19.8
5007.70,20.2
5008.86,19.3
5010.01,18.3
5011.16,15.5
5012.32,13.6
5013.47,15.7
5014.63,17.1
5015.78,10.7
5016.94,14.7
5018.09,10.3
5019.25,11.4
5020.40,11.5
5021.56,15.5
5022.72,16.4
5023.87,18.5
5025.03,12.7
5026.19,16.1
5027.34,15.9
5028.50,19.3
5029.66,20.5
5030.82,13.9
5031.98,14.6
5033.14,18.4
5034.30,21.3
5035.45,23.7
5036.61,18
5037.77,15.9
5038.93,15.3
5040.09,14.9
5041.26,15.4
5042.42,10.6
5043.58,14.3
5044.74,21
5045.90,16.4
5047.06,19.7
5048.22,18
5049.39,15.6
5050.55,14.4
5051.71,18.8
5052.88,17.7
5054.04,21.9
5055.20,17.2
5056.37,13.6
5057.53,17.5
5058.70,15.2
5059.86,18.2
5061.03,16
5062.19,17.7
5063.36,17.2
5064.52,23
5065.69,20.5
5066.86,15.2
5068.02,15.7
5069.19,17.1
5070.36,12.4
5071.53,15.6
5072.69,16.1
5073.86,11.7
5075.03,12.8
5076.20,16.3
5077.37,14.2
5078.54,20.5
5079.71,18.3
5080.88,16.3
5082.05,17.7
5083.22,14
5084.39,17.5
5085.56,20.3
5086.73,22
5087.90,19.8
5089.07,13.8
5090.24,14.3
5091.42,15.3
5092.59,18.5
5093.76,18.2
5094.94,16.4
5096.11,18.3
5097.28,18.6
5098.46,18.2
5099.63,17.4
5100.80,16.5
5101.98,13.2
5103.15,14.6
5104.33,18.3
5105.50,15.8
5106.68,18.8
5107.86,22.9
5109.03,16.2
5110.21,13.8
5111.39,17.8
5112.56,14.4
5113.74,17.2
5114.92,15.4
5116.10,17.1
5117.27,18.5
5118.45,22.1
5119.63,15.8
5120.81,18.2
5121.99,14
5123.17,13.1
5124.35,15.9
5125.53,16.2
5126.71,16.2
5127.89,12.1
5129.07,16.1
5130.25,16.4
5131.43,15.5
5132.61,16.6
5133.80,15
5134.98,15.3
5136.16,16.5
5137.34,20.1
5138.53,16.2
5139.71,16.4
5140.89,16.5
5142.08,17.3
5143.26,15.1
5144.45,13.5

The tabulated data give 1.08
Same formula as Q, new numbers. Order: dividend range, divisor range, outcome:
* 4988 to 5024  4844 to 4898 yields 1.03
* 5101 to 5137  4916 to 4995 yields 0.95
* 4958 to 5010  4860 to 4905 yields 1.08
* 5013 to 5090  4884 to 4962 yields 0.97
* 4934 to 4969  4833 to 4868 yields 1.04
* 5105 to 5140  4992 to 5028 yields 1.05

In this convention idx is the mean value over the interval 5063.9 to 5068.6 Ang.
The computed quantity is 18.6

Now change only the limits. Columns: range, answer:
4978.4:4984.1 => 16.7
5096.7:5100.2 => 18.1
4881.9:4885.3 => 13.4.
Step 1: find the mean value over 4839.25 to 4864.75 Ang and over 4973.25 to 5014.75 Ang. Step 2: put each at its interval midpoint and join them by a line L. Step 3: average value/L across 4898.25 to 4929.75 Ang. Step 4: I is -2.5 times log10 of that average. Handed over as -0.06 mag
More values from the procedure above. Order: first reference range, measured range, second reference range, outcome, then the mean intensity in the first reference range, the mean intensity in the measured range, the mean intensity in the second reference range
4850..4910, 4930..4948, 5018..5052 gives -0.03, 16.1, 16.7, 16.3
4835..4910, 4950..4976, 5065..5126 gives -0.08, 16.4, 17.8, 16.7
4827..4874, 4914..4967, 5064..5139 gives -0.03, 16.4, 17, 16.7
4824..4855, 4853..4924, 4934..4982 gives 0.08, 17.5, 16.2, 17.2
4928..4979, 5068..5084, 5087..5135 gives 0.07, 17.3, 15.6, 16.6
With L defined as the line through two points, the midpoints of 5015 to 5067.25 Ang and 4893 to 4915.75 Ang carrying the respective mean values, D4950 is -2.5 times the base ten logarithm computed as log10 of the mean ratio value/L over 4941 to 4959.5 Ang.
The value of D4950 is 0.06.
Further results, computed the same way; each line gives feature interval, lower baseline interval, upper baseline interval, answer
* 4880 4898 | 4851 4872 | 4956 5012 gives 0.03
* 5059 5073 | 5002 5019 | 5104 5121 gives -0.03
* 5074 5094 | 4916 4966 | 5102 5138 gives -0.02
